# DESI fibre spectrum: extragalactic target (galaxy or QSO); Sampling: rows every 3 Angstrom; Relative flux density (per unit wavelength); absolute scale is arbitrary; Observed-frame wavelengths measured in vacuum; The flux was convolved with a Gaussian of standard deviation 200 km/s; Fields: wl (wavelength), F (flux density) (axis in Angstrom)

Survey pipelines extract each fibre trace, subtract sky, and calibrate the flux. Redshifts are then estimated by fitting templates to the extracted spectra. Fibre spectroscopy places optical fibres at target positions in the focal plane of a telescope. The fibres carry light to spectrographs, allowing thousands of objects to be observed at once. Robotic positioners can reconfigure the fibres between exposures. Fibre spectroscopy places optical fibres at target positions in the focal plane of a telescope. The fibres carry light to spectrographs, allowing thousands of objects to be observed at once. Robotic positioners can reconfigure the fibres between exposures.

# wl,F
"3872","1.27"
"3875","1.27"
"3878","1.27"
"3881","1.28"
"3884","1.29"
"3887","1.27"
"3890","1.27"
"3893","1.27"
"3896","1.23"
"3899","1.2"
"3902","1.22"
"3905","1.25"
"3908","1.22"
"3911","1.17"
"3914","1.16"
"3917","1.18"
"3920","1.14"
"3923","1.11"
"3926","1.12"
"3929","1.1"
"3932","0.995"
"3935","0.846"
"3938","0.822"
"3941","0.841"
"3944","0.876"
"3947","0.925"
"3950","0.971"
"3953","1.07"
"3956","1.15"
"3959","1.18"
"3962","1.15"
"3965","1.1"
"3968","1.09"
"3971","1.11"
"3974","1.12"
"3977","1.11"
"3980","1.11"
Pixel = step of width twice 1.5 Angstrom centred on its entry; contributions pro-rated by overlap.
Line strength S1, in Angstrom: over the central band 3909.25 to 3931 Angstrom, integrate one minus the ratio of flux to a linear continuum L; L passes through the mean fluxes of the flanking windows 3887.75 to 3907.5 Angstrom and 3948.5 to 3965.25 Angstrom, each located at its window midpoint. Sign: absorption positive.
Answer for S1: 0.9 Angstrom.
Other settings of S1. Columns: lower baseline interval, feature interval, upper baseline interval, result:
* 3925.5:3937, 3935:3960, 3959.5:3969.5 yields 2.19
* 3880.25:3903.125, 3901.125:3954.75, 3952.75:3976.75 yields 6.13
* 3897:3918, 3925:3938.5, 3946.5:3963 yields 1.87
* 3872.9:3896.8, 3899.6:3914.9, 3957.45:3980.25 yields 0.31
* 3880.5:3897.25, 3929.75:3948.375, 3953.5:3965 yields 4.54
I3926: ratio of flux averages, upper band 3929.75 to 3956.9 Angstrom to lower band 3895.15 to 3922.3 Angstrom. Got 0.79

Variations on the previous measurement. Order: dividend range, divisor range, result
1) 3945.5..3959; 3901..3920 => 0.88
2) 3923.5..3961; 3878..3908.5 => 0.80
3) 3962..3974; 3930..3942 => 1.25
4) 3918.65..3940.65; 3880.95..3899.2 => 0.80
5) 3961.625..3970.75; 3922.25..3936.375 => 1.07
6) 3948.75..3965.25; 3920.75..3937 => 1.07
